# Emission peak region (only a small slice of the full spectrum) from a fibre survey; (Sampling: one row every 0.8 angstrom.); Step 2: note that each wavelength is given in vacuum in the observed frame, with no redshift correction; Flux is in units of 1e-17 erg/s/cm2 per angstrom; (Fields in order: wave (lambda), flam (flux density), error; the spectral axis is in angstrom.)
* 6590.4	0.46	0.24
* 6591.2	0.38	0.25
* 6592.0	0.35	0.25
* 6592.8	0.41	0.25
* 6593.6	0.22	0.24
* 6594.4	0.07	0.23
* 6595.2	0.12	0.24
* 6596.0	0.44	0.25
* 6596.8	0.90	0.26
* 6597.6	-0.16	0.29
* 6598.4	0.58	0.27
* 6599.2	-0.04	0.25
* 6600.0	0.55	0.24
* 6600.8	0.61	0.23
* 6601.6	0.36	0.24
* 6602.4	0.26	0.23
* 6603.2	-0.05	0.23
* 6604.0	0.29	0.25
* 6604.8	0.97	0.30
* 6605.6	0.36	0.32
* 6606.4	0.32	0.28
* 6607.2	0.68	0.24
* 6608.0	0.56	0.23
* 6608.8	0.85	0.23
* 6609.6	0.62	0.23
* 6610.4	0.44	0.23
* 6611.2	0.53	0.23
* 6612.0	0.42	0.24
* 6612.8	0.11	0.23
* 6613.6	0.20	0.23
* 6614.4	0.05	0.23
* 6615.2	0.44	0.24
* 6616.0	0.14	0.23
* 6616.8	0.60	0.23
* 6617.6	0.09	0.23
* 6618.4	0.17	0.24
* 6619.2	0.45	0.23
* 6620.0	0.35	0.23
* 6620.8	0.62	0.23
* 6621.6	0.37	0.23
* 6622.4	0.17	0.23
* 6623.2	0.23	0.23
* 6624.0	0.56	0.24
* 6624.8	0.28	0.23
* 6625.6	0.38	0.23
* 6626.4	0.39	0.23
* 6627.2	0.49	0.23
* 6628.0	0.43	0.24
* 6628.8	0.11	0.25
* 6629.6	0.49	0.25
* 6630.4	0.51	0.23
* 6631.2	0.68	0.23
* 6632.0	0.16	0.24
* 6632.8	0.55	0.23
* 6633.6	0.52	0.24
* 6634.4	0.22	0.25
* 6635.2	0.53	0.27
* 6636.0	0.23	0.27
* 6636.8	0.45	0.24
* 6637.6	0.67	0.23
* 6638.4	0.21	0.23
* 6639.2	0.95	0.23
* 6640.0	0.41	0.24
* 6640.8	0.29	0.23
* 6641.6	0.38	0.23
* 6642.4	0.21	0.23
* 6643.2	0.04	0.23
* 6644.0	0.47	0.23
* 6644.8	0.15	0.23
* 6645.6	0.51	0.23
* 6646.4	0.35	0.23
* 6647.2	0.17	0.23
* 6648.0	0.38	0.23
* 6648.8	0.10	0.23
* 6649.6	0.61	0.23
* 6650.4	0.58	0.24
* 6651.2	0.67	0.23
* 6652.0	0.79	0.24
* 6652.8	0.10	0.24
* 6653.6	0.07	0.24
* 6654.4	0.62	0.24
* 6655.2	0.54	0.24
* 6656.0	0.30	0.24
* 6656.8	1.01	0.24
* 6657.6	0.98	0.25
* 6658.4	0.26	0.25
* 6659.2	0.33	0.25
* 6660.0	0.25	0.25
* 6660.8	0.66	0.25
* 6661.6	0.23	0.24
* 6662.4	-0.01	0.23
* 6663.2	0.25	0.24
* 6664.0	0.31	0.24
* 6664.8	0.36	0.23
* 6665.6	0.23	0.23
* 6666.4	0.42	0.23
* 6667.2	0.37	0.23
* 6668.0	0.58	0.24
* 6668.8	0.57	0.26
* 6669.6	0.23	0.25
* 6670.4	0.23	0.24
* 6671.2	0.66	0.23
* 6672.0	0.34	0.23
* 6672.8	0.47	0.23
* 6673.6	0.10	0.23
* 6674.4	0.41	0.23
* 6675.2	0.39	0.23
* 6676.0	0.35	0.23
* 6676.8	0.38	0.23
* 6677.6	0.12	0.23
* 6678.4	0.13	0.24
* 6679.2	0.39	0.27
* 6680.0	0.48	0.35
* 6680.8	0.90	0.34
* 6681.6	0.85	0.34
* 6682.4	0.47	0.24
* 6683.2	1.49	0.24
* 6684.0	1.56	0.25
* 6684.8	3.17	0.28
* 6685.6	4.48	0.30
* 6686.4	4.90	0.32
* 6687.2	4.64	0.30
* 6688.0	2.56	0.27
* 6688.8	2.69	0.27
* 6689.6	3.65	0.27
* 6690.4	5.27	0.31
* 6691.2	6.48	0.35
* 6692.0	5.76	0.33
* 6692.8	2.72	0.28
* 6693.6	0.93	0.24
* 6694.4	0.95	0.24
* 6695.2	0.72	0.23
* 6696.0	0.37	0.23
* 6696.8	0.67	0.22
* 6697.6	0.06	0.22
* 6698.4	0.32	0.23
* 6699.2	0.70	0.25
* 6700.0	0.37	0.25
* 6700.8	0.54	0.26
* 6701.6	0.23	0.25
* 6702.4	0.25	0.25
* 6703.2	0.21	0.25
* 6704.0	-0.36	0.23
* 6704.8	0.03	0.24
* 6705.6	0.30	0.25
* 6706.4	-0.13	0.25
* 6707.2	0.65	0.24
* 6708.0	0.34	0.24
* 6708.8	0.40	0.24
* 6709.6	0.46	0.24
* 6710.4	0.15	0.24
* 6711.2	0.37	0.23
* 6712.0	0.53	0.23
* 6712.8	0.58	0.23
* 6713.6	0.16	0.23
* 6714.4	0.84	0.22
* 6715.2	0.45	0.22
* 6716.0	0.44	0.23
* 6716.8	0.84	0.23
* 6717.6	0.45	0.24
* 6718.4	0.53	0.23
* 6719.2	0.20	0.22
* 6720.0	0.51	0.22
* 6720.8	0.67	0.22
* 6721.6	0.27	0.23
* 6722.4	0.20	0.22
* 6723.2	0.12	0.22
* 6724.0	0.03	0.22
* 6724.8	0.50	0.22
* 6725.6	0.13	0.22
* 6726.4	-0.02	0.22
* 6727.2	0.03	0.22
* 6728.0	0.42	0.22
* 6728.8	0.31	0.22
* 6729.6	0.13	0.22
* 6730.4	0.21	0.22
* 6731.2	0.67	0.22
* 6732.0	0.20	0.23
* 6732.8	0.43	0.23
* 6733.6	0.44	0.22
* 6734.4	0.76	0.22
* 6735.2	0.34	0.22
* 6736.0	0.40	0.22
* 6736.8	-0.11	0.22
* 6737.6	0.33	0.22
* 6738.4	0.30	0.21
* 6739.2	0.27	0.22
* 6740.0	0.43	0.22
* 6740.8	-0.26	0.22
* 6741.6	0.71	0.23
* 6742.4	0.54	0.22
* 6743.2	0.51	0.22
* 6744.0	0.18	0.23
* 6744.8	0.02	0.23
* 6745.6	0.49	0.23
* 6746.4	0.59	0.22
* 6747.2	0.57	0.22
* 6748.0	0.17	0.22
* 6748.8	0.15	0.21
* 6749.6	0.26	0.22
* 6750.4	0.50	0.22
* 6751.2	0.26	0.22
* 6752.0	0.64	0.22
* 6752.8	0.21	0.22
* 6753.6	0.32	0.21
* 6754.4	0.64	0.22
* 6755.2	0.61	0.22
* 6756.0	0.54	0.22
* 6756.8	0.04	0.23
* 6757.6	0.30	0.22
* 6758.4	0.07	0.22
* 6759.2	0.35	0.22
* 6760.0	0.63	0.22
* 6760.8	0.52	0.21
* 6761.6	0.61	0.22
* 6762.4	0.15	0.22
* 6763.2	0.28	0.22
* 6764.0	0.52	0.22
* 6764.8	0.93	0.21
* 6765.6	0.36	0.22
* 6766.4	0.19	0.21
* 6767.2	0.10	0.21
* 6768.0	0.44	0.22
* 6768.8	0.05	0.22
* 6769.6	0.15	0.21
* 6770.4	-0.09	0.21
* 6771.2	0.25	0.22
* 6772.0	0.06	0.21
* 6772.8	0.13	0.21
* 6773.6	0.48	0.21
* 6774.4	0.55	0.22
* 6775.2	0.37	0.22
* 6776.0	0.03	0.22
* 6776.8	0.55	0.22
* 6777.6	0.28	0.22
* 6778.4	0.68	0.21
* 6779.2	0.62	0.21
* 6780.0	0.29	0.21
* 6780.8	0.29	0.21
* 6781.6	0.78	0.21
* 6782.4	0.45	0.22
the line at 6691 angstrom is [O II]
